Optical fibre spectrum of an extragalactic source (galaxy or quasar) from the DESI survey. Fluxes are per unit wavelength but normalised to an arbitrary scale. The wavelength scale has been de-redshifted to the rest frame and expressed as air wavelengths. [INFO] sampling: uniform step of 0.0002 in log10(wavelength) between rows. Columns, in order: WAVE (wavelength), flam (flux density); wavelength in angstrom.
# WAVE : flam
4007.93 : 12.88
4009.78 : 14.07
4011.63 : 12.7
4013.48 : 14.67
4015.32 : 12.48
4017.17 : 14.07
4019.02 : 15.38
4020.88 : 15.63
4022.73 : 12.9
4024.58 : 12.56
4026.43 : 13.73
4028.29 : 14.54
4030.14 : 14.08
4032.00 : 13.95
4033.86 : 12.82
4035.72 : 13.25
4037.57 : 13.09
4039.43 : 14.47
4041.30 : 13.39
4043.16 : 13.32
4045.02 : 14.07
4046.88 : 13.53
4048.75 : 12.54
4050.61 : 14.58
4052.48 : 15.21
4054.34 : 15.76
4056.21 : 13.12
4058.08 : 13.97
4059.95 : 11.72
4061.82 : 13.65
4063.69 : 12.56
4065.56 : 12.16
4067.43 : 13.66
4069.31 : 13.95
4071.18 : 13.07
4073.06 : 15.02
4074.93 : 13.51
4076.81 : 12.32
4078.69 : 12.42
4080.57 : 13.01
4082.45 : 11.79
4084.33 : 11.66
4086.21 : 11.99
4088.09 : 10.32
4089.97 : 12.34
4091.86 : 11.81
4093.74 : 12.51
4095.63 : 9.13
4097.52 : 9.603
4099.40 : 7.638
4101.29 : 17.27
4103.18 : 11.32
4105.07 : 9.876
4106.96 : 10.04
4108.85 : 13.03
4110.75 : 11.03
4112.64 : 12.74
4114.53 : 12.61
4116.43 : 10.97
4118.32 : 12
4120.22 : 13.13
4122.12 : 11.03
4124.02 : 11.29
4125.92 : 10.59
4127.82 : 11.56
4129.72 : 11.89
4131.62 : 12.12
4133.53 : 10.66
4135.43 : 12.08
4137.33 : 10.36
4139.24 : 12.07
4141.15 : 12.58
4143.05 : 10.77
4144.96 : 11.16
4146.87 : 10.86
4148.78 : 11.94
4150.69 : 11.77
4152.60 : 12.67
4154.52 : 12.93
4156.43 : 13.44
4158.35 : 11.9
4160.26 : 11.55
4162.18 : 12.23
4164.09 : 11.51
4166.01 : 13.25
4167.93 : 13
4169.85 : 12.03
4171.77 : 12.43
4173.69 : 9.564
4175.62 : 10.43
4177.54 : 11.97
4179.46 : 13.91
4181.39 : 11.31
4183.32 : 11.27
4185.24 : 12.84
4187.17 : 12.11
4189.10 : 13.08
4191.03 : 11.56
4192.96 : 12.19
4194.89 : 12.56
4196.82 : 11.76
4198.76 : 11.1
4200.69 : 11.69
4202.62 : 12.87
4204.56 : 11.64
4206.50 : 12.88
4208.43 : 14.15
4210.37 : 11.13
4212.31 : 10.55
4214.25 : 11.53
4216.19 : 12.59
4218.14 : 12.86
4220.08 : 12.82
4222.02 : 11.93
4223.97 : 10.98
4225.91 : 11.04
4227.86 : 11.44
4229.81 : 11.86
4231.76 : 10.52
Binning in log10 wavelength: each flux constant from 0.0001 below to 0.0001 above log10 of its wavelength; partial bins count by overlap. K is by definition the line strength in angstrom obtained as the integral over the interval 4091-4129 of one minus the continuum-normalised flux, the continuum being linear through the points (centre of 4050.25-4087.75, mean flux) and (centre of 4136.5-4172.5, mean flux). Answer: 3.5 angstrom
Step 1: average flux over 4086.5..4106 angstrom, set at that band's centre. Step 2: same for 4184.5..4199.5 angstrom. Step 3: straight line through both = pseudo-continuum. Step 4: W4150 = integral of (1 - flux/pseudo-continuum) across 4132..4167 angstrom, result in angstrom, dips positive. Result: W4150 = -0.4 angstrom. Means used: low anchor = 11.2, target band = 11.9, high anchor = 12.1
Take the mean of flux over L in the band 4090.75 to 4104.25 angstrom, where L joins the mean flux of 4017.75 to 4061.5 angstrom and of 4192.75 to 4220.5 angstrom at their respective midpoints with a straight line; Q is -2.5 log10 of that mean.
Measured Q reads 0.17 mag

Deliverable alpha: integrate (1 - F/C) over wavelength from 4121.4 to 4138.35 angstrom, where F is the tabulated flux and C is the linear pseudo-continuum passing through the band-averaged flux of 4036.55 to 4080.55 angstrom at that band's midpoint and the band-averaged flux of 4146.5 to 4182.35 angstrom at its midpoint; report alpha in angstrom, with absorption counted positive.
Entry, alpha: 1.7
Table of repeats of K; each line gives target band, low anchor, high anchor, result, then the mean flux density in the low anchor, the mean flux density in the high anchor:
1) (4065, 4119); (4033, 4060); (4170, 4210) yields 4.8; 13.7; 12.1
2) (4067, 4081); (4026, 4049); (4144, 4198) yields -0.2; 13.6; 12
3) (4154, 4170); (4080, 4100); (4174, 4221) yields -0.9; 11.1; 12.1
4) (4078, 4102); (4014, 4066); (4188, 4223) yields 3.0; 13.7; 12.2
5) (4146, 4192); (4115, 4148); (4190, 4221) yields -1.0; 11.5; 12.1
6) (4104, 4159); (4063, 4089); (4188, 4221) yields 3.4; 12.7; 12.2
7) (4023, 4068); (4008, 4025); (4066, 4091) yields -0.9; 13.8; 12.7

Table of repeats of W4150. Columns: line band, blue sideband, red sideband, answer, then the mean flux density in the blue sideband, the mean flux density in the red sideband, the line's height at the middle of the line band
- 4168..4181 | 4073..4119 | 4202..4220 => 0.3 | 11.8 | 12.3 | 12.1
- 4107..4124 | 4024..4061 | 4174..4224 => 1.3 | 13.7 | 12.1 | 12.9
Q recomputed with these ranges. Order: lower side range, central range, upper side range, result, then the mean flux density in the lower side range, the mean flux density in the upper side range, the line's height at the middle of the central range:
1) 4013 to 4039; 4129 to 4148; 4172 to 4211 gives 0.102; 13.8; 12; 12.6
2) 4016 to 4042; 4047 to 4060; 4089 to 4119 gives -0.072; 13.8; 11.5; 13.1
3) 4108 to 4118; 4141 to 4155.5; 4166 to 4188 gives 0.018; 12.1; 12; 12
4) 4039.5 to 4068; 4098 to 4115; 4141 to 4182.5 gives 0.100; 13.6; 11.9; 12.8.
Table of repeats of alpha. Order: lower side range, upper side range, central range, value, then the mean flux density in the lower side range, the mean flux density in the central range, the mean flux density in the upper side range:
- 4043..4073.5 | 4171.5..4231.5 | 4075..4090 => 1.5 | 13.6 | 12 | 11.9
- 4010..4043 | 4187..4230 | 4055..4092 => 1.5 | 13.7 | 12.7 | 12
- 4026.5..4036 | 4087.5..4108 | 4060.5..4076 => -1.4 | 13.7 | 13.4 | 11.1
